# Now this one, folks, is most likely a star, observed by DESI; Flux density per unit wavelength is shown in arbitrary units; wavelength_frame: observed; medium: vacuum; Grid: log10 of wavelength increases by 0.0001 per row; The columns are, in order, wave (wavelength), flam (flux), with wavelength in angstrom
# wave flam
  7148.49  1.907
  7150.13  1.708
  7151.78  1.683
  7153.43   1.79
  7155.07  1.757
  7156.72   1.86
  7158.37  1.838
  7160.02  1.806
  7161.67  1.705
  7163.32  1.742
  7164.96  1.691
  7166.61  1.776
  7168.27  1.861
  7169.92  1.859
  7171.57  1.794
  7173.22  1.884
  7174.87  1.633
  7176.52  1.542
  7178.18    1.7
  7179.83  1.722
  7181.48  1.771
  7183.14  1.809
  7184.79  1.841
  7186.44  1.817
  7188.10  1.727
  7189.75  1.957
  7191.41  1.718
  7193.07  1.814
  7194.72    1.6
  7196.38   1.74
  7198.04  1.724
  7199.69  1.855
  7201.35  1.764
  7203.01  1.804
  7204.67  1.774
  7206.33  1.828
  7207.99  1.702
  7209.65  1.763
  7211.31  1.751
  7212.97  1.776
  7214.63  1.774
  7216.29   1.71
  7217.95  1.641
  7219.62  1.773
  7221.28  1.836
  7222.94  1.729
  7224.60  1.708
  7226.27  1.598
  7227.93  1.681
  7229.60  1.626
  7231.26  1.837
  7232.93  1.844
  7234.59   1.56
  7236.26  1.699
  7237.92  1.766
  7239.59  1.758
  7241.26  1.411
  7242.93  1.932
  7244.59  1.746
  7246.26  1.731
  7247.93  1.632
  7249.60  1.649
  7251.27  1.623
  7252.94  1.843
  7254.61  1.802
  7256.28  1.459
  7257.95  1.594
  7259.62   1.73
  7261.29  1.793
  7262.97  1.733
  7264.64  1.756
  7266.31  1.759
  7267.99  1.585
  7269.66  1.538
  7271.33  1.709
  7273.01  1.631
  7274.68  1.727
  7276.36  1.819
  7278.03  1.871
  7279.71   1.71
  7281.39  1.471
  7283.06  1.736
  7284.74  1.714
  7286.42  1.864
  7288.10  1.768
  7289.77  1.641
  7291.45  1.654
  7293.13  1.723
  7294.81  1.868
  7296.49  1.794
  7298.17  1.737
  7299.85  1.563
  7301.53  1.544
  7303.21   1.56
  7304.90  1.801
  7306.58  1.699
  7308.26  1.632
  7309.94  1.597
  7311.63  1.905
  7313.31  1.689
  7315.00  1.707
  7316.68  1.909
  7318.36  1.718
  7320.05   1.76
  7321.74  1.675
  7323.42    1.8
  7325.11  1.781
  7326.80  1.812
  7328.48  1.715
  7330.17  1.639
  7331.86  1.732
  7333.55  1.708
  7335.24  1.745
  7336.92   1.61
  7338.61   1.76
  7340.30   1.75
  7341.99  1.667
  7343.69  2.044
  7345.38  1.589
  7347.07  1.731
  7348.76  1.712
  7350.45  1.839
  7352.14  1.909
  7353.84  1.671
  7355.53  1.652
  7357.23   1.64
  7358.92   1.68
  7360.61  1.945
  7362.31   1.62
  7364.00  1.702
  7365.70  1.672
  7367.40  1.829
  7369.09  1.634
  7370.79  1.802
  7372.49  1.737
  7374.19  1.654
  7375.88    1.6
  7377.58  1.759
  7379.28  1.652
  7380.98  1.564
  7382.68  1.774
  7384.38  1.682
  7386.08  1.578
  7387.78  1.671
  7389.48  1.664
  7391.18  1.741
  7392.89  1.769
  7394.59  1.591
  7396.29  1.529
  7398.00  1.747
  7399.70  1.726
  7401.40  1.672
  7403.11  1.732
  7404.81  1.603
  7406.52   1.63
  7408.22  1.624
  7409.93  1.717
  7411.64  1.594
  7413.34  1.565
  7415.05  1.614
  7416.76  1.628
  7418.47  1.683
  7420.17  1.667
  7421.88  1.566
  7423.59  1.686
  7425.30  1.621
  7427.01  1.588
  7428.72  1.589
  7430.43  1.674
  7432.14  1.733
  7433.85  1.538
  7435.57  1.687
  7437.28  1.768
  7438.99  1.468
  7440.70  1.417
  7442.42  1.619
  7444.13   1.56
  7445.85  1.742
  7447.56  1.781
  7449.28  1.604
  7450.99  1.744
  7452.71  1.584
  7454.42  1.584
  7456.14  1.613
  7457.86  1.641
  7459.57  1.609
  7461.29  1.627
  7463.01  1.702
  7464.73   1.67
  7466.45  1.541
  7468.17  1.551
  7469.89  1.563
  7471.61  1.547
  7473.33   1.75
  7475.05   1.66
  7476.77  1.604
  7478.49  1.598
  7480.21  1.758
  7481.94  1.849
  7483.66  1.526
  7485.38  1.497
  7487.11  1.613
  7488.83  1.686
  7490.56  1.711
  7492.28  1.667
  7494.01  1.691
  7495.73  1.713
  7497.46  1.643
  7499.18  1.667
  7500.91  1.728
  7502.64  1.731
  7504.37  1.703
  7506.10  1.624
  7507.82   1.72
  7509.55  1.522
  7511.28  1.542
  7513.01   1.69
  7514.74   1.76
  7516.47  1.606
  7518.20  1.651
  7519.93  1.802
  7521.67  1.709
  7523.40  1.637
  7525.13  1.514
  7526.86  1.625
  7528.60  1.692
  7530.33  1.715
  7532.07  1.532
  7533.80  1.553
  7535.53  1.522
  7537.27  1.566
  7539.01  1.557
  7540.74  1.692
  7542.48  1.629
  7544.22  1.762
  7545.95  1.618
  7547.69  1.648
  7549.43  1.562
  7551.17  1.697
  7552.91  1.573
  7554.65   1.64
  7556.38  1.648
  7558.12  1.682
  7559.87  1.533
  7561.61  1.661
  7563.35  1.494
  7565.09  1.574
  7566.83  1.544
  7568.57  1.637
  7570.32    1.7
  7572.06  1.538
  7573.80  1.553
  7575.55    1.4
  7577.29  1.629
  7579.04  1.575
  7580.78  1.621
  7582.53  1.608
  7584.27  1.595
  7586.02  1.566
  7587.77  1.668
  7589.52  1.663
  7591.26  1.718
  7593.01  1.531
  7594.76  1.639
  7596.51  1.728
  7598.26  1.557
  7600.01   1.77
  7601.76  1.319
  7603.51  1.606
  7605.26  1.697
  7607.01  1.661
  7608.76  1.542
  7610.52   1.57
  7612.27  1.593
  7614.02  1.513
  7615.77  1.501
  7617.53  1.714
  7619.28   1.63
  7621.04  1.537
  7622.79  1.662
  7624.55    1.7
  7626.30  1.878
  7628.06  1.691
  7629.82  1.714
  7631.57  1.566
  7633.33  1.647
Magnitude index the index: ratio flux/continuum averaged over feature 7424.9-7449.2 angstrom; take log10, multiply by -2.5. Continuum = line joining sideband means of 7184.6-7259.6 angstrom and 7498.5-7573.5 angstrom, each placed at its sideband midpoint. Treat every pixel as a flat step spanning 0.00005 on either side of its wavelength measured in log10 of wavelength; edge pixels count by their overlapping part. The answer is 0.02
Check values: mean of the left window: 1.73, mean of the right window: 1.63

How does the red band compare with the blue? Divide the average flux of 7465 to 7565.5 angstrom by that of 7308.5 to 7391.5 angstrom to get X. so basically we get 0.95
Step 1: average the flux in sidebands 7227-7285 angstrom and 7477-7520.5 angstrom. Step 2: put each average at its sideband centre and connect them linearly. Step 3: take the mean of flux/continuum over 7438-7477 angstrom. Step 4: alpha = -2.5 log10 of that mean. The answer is 0.036 mag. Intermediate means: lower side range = 1.7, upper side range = 1.67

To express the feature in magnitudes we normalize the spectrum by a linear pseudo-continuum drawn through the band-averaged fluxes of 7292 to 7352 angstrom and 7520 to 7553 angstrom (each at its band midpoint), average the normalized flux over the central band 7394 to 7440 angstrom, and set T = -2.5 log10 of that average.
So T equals 0.03 mag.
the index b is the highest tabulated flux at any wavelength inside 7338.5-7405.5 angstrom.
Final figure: 2.044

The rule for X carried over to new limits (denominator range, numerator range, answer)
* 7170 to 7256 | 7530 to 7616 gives 0.92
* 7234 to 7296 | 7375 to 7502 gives 0.97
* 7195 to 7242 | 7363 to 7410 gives 0.97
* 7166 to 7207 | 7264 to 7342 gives 0.97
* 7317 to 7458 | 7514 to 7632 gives 0.96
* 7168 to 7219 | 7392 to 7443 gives 0.93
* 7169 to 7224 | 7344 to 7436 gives 0.95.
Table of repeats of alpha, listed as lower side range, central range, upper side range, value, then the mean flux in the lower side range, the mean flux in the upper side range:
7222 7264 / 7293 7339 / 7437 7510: -0.02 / 1.7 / 1.64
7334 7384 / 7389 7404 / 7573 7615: 0.01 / 1.72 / 1.6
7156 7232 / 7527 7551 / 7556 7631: 0.01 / 1.76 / 1.61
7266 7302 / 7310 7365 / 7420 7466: -0.04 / 1.7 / 1.63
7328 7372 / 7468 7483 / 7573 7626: 0.01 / 1.73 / 1.61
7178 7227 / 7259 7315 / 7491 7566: 0.01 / 1.76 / 1.64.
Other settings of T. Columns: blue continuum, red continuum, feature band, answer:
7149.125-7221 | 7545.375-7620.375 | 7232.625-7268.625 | 0.024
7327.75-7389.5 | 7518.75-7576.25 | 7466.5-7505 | -0.006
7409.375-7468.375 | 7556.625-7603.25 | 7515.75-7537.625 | -0.012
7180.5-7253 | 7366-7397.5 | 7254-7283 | 0.021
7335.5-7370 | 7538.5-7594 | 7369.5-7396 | 0.024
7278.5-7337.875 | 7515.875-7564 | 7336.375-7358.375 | -0.023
